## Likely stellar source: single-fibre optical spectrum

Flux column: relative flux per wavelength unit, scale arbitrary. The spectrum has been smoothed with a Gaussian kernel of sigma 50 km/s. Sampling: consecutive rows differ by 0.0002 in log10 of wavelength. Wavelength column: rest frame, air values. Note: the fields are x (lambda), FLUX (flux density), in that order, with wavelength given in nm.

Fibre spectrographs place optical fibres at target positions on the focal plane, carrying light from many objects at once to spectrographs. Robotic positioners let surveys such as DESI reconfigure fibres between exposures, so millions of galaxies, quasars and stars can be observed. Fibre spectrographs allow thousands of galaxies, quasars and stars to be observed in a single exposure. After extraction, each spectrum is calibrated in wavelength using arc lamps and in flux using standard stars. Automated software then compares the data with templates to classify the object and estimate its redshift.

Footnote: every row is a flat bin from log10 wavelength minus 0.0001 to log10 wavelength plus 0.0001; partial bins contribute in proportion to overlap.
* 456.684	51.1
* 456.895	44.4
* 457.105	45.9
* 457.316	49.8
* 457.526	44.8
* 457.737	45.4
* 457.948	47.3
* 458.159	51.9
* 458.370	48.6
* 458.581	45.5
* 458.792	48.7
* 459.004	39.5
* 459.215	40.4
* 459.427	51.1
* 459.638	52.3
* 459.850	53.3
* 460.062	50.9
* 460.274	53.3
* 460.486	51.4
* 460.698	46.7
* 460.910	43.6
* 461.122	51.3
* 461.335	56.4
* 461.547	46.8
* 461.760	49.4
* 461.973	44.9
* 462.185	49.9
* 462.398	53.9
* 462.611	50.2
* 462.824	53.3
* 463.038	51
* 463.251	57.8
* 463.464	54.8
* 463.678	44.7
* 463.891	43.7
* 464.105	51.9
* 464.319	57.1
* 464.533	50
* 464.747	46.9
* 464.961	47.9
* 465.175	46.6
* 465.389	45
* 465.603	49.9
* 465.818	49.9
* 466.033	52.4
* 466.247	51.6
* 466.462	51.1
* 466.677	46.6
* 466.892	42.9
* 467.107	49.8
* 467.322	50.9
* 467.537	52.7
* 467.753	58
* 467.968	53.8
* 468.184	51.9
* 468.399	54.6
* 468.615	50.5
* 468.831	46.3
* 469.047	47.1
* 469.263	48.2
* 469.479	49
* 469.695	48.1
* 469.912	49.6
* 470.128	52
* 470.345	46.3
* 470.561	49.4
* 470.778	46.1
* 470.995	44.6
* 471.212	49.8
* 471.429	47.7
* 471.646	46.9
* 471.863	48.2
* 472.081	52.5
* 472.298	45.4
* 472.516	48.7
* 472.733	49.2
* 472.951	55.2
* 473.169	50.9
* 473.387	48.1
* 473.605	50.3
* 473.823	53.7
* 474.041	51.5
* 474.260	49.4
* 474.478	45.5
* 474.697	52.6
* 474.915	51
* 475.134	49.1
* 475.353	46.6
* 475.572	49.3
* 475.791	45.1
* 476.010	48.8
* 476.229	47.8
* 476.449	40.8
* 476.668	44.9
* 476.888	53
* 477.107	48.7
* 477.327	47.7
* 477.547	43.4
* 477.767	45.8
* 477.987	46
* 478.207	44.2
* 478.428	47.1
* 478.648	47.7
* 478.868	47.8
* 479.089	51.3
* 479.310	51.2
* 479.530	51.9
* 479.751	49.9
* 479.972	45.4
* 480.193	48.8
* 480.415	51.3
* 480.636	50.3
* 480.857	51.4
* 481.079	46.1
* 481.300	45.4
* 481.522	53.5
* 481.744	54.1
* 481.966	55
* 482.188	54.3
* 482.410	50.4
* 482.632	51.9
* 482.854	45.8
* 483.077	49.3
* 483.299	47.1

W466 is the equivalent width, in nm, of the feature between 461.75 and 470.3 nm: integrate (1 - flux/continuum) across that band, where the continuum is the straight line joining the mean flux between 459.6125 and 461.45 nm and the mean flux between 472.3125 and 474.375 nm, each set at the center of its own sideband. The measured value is 0.11 nm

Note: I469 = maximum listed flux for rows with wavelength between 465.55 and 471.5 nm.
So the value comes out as 58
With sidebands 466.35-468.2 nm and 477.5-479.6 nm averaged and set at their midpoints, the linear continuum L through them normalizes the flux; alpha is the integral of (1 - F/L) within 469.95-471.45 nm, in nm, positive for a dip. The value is 0.05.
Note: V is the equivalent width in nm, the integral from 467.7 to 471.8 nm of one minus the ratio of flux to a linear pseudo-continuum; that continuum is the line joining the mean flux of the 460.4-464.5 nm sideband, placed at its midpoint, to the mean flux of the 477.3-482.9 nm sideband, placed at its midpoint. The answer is 0.05 nm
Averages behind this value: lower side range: 50.5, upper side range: 49.2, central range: 49.3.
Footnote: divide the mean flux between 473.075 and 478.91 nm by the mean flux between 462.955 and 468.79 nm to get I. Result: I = 0.95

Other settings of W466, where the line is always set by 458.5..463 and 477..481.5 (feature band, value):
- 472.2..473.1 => -0.022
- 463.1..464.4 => -0.066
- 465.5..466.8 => -0.033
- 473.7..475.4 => -0.056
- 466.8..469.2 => -0.096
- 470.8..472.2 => 0.014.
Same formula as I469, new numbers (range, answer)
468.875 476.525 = 55.2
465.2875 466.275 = 52.4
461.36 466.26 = 57.8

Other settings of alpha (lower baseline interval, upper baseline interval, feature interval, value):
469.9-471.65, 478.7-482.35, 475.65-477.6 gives 0.10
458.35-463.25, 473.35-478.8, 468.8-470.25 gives 0.00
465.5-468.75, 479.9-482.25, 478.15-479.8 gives 0.05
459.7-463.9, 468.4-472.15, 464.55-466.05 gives 0.04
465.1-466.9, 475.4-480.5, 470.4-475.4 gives -0.11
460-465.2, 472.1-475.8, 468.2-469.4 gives 0.01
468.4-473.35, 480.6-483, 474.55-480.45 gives 0.24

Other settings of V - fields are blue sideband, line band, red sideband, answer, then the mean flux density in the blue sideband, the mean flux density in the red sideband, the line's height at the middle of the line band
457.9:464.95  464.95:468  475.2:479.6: -0.06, 49.6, 47.4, 48.9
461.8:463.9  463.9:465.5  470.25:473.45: 0.04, 50.7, 48.6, 50.3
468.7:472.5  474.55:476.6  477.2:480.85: 0.02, 48.1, 48.2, 48.2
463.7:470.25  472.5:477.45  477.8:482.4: 0.06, 49.8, 49.6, 49.7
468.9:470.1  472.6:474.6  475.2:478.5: -0.12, 48.6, 46.6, 47.5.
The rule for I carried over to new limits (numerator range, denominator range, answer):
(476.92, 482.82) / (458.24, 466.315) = 0.99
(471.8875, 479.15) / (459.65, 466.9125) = 0.97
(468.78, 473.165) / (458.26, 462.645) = 0.99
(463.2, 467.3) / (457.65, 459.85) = 1.04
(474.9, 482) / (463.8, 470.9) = 0.98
